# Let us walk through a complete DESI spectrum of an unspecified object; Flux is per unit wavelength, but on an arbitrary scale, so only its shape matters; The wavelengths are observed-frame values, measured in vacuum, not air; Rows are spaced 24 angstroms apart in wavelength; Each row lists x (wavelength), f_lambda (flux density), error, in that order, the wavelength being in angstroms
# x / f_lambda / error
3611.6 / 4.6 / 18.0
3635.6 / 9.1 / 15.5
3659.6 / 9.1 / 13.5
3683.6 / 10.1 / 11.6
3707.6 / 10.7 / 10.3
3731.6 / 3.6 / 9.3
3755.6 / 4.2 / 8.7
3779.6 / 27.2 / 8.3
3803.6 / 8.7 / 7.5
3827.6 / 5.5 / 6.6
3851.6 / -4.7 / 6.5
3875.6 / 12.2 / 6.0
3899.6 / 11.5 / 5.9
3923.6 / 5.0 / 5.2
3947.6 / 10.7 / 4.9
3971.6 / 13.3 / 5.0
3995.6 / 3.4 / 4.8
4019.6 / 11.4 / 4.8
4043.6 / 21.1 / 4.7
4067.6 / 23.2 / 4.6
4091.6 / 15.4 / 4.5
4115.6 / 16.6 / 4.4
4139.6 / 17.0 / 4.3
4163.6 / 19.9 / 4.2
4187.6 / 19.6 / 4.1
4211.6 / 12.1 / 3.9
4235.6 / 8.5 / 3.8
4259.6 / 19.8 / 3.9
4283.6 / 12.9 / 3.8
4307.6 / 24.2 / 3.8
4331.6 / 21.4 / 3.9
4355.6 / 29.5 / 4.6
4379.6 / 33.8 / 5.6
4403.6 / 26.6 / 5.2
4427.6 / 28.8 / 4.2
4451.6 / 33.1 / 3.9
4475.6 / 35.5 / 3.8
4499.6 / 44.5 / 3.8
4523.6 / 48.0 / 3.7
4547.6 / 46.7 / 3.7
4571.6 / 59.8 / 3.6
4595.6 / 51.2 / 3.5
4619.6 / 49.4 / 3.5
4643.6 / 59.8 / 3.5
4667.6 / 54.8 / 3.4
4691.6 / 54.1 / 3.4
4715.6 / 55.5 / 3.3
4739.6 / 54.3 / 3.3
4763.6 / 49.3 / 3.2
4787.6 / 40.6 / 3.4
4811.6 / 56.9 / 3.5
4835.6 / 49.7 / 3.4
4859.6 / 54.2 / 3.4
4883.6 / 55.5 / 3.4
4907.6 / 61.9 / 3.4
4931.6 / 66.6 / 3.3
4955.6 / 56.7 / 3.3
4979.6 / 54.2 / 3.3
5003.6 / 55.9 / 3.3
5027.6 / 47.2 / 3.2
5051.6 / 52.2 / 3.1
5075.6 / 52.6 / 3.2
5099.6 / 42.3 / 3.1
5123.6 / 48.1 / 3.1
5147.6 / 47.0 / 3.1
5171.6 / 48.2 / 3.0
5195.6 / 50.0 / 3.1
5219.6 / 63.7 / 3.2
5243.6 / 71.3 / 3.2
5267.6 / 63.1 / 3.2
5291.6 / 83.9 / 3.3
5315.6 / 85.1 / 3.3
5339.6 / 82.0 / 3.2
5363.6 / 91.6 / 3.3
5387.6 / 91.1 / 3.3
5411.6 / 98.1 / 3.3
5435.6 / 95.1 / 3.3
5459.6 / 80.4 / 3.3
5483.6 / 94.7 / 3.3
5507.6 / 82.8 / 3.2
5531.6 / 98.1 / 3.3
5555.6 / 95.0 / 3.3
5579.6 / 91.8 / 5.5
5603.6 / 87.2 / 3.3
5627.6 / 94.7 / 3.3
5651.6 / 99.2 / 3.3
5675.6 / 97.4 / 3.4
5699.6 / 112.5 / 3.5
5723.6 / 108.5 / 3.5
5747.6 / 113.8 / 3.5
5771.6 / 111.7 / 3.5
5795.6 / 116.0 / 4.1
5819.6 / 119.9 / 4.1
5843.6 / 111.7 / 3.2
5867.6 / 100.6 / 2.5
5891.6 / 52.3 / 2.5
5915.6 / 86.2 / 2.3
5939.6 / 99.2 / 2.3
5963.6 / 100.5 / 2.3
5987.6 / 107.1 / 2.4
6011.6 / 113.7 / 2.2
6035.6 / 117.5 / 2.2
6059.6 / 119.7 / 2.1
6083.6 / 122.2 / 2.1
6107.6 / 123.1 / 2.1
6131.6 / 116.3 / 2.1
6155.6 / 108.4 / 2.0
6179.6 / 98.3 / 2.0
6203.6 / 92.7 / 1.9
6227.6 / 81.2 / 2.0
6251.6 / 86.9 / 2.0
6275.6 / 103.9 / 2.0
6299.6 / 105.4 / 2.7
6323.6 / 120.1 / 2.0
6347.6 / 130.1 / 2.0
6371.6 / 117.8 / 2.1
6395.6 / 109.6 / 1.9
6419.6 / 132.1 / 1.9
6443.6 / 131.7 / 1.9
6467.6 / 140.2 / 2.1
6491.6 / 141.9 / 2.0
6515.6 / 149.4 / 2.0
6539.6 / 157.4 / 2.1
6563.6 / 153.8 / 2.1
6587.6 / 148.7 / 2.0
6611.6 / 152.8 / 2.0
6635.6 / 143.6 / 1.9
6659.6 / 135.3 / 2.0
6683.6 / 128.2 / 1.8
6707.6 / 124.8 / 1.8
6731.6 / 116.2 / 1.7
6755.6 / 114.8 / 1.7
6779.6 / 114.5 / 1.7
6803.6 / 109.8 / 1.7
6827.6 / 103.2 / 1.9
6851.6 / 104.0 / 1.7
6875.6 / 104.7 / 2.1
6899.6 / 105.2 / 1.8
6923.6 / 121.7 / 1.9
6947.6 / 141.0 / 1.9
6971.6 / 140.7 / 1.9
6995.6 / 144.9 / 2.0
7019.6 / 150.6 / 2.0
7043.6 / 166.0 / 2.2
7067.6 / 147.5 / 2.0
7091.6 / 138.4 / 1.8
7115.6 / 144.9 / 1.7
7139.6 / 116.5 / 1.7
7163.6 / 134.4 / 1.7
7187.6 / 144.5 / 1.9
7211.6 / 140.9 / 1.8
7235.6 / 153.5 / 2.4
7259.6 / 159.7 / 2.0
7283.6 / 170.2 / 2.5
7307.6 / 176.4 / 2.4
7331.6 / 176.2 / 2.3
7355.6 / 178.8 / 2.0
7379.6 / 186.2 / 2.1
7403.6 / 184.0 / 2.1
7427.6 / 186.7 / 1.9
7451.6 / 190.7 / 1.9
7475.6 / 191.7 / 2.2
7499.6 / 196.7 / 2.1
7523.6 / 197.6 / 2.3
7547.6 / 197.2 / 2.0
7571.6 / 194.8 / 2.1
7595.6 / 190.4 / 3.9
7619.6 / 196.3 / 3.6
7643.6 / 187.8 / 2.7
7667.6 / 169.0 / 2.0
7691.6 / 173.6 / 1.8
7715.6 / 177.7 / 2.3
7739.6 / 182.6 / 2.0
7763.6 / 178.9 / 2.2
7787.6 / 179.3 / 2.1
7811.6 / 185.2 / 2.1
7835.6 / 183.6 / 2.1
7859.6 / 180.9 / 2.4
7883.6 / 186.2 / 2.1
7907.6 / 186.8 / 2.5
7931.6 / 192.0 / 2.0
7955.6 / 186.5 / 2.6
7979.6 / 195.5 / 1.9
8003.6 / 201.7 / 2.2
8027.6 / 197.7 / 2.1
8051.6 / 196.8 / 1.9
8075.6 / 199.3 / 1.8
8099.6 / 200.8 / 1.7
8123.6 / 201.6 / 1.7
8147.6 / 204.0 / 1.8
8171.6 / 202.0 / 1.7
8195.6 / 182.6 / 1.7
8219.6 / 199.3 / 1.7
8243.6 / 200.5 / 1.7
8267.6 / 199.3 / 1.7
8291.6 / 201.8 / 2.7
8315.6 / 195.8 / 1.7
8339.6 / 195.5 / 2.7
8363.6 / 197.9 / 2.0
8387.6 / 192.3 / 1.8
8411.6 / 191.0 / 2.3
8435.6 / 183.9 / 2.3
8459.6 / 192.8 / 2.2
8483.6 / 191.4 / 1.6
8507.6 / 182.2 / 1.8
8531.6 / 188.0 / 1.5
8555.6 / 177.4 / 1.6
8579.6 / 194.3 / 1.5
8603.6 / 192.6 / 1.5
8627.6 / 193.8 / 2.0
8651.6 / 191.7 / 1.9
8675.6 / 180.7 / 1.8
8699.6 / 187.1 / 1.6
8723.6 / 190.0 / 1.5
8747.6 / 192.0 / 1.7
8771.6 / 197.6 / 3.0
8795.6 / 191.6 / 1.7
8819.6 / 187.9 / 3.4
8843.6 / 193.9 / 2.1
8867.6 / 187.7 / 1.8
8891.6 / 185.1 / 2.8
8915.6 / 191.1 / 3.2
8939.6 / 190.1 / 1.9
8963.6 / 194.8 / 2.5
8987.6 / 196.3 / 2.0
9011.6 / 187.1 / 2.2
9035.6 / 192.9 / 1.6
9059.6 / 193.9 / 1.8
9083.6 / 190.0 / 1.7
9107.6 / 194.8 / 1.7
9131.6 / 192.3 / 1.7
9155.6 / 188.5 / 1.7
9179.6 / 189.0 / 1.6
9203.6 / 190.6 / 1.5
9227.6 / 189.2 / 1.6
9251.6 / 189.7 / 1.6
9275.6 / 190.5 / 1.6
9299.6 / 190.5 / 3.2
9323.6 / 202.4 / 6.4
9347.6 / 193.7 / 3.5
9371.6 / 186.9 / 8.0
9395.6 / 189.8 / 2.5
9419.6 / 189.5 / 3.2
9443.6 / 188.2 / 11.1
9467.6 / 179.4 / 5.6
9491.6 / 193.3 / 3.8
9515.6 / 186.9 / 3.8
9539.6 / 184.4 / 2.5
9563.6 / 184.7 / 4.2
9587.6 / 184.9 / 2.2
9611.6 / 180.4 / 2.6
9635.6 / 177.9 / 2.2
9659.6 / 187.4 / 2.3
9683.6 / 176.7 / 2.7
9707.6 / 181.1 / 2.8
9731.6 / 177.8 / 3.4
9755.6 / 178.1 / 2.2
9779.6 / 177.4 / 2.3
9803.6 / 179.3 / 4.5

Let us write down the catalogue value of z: 0.000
